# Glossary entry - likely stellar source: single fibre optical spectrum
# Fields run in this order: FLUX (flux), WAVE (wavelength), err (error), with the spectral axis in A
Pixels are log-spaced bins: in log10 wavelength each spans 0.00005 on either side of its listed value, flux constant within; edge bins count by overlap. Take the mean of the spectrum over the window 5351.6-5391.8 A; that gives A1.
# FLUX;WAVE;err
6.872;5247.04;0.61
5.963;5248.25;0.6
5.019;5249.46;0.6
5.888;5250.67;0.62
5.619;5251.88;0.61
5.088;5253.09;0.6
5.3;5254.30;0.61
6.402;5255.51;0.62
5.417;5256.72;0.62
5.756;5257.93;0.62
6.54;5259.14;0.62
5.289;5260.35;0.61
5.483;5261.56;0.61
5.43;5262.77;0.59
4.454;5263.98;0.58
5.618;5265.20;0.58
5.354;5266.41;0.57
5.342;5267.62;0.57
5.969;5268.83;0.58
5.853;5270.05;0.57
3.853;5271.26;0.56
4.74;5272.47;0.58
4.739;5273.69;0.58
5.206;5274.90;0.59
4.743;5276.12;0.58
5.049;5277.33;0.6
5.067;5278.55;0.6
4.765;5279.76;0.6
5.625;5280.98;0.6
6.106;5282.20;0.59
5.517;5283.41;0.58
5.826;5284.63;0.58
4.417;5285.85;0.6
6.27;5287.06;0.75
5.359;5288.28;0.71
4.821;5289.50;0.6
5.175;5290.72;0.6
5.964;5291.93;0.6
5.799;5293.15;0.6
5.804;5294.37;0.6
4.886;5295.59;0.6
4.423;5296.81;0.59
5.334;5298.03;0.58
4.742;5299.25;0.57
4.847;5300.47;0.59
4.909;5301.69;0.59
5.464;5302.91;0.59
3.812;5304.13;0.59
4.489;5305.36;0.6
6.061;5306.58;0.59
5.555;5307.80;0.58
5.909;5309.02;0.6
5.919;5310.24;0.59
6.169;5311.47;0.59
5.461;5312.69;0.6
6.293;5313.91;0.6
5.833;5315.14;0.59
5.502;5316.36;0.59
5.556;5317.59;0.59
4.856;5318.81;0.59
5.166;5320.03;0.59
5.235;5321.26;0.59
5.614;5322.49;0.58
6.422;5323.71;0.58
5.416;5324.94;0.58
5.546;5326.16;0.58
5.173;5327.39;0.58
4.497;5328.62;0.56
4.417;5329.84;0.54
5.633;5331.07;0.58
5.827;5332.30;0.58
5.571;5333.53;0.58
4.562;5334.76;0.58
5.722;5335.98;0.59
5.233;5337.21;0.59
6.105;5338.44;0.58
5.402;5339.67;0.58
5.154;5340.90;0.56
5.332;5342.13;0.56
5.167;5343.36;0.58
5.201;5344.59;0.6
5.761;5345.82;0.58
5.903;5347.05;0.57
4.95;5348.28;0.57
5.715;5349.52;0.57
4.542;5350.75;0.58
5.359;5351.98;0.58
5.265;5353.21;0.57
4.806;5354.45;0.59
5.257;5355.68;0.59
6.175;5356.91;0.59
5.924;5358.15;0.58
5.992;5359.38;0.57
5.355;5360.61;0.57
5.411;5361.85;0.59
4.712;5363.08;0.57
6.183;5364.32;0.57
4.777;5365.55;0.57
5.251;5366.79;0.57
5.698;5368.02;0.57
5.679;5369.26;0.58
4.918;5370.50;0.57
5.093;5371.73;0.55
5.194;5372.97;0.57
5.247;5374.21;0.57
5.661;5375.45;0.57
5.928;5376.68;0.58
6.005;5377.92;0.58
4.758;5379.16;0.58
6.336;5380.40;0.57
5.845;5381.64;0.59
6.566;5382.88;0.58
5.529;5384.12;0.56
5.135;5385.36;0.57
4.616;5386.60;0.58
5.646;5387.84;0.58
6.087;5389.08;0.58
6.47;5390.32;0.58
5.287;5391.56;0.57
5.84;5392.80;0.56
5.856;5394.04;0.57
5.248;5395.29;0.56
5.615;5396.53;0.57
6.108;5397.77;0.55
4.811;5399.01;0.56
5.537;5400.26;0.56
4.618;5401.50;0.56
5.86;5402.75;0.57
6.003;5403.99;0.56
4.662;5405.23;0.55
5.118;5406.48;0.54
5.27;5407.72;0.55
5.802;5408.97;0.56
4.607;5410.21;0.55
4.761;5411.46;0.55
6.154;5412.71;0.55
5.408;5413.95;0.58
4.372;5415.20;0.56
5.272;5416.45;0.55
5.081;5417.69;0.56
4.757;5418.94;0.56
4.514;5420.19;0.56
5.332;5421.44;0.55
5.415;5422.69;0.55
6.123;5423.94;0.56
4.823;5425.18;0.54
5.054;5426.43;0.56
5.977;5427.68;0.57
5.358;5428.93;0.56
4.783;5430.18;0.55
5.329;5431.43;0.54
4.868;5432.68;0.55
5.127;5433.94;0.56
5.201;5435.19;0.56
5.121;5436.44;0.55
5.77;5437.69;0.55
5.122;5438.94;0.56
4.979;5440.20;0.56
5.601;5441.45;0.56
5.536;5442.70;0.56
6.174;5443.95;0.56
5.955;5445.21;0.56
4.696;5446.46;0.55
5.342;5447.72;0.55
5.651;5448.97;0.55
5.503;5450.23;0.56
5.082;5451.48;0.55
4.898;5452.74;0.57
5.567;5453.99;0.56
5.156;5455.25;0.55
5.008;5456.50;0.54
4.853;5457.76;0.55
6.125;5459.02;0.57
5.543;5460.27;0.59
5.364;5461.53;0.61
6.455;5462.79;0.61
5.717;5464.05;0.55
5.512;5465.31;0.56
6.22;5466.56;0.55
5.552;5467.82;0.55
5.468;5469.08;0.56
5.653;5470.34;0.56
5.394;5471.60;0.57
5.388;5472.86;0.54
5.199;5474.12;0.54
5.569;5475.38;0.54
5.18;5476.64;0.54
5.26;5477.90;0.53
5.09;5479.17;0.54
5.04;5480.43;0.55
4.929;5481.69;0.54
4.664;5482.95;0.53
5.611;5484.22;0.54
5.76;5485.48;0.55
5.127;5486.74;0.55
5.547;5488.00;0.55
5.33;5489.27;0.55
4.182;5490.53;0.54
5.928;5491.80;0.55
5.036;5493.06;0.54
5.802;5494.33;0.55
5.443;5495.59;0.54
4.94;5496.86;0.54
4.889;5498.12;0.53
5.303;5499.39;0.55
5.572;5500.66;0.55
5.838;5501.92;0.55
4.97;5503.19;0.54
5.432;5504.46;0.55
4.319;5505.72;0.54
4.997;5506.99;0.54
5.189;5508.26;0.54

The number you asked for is 5.52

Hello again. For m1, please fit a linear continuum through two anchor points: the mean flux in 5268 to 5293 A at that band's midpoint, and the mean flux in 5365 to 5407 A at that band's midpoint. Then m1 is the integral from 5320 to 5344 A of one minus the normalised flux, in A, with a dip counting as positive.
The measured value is 0.1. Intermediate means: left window 5.26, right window 5.5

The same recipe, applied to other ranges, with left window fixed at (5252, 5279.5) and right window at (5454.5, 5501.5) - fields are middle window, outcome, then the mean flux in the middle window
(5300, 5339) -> -0.6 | 5.4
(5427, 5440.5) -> 0.3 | 5.24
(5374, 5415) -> -1.3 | 5.52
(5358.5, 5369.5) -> -0.2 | 5.46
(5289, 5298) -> 0.1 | 5.28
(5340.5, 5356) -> 0.2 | 5.26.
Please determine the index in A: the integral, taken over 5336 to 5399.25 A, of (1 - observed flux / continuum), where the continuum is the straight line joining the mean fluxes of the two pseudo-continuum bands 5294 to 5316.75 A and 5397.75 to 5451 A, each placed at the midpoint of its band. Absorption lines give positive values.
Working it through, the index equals -2.3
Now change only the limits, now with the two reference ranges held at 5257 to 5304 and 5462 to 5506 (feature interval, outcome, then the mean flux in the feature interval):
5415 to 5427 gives 0.52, 5.1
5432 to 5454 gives 0.01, 5.34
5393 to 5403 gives -0.26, 5.45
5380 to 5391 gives -0.99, 5.79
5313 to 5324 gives -0.62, 5.58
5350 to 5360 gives -0.23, 5.42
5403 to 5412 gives 0.20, 5.21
